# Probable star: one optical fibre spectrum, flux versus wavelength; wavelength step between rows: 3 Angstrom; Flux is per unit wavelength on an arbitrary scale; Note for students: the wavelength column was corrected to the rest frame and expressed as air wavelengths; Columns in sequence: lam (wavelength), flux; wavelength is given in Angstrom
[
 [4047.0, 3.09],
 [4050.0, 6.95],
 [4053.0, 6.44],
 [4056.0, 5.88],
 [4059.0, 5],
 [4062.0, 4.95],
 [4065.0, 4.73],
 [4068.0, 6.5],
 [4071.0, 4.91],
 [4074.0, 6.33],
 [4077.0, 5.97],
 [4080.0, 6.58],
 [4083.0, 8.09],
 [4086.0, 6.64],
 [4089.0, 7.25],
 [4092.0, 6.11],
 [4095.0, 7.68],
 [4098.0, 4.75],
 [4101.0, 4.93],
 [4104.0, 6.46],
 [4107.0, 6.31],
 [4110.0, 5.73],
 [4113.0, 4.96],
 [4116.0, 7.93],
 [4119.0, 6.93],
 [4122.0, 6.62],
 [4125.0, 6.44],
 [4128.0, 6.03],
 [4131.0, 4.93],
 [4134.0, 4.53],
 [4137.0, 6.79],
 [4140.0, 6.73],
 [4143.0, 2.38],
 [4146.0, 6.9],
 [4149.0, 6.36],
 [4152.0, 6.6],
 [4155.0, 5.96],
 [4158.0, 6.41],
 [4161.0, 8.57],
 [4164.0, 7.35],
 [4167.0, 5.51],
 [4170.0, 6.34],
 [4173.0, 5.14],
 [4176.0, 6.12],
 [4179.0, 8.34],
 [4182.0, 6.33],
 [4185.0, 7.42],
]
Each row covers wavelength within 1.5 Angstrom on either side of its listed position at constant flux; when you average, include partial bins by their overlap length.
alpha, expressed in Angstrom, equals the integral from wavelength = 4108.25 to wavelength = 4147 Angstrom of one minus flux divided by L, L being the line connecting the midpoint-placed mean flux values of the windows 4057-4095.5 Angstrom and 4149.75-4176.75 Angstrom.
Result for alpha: 2.62 Angstrom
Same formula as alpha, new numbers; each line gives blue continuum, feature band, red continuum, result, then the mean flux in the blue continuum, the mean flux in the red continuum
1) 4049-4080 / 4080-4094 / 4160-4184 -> -2.4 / 5.79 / 6.69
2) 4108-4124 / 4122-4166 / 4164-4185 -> 2.0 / 6.43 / 6.45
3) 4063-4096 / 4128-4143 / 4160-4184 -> 2.6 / 6.39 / 6.69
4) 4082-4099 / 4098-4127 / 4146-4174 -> 2.2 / 6.77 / 6.52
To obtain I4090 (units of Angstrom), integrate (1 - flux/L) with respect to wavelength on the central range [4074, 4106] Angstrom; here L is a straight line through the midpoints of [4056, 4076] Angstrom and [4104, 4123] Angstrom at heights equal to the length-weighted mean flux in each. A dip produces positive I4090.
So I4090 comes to -2.79 Angstrom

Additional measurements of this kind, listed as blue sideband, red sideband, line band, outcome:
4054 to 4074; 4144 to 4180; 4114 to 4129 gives -1.7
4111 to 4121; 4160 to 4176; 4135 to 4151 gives 1.7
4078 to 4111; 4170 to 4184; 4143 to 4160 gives 0.9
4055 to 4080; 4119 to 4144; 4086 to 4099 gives -2.1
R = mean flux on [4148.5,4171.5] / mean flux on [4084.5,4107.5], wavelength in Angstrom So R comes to 1.06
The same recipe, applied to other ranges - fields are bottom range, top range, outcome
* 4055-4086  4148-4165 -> 1.16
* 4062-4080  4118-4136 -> 1.04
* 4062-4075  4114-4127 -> 1.25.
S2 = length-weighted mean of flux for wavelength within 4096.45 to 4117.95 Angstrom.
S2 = 5.89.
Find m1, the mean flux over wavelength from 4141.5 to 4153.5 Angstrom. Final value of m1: 5.56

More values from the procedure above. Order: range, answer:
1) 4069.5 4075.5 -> 5.62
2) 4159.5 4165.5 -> 7.96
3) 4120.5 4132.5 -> 6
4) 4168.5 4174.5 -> 5.74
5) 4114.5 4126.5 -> 6.98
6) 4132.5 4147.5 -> 5.47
